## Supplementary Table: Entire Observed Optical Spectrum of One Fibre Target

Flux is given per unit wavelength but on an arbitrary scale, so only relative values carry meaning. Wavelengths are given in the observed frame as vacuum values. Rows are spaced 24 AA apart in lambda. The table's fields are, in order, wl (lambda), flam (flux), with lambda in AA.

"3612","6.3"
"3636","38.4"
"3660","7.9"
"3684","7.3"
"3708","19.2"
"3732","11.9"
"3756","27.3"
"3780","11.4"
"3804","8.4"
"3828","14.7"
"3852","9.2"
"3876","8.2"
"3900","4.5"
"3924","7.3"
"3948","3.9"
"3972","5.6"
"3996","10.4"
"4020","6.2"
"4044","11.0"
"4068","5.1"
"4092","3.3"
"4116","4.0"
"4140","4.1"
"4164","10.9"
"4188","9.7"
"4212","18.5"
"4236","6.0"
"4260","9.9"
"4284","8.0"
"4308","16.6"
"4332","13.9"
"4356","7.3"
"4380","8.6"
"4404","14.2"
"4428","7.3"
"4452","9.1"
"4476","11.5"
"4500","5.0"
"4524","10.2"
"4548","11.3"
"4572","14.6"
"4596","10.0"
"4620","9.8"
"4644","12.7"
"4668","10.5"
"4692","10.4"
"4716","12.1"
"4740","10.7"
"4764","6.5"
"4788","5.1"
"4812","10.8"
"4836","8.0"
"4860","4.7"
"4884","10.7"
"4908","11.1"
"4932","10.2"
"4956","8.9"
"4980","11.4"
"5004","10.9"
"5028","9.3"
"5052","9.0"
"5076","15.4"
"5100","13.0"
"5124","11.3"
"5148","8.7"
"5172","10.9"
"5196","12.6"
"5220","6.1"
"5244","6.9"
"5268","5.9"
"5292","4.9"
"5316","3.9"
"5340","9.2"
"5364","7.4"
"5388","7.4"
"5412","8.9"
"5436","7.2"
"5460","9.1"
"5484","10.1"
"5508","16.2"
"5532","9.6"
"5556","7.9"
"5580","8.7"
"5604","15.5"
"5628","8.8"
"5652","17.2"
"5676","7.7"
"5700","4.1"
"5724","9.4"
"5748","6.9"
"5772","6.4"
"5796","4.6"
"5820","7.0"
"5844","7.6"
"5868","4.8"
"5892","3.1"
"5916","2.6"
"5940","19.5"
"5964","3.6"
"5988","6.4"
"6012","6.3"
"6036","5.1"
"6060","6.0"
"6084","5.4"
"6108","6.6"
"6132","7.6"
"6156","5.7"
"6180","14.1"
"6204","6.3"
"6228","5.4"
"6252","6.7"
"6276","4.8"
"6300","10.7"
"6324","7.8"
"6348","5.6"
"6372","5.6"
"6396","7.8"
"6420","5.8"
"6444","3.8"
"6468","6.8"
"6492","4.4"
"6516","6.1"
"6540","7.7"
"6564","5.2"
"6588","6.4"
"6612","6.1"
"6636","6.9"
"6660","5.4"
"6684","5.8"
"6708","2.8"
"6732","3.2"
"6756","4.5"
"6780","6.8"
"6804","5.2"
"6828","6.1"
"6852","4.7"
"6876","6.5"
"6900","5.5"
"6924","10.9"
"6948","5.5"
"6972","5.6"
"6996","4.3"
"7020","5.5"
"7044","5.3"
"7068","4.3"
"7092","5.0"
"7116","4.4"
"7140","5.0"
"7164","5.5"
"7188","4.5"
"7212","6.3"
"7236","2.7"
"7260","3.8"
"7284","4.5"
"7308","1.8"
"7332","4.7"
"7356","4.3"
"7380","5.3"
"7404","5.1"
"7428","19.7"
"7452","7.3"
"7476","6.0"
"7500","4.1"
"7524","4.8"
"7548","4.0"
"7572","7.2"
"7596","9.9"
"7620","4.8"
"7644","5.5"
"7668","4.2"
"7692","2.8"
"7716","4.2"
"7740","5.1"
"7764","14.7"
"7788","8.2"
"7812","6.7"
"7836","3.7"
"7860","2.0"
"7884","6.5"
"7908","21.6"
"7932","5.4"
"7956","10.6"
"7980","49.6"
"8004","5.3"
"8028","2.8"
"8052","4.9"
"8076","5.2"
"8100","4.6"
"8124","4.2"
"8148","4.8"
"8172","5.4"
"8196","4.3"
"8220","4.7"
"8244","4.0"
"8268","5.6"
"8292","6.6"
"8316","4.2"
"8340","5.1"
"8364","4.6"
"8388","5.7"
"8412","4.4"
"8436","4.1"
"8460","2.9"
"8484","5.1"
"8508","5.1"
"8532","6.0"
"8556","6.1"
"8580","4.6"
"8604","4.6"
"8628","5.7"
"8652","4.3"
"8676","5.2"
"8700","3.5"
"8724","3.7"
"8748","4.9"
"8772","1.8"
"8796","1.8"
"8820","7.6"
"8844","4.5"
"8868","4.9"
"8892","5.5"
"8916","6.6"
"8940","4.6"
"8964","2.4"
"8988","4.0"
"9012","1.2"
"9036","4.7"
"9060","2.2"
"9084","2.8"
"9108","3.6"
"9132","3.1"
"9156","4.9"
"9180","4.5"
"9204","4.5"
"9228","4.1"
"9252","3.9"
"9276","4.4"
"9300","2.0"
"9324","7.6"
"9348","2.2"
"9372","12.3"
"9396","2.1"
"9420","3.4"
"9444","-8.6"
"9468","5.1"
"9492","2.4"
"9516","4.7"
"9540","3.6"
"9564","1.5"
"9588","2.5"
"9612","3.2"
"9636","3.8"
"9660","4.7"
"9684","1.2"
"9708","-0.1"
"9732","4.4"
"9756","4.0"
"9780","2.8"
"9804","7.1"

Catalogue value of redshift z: 0.595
